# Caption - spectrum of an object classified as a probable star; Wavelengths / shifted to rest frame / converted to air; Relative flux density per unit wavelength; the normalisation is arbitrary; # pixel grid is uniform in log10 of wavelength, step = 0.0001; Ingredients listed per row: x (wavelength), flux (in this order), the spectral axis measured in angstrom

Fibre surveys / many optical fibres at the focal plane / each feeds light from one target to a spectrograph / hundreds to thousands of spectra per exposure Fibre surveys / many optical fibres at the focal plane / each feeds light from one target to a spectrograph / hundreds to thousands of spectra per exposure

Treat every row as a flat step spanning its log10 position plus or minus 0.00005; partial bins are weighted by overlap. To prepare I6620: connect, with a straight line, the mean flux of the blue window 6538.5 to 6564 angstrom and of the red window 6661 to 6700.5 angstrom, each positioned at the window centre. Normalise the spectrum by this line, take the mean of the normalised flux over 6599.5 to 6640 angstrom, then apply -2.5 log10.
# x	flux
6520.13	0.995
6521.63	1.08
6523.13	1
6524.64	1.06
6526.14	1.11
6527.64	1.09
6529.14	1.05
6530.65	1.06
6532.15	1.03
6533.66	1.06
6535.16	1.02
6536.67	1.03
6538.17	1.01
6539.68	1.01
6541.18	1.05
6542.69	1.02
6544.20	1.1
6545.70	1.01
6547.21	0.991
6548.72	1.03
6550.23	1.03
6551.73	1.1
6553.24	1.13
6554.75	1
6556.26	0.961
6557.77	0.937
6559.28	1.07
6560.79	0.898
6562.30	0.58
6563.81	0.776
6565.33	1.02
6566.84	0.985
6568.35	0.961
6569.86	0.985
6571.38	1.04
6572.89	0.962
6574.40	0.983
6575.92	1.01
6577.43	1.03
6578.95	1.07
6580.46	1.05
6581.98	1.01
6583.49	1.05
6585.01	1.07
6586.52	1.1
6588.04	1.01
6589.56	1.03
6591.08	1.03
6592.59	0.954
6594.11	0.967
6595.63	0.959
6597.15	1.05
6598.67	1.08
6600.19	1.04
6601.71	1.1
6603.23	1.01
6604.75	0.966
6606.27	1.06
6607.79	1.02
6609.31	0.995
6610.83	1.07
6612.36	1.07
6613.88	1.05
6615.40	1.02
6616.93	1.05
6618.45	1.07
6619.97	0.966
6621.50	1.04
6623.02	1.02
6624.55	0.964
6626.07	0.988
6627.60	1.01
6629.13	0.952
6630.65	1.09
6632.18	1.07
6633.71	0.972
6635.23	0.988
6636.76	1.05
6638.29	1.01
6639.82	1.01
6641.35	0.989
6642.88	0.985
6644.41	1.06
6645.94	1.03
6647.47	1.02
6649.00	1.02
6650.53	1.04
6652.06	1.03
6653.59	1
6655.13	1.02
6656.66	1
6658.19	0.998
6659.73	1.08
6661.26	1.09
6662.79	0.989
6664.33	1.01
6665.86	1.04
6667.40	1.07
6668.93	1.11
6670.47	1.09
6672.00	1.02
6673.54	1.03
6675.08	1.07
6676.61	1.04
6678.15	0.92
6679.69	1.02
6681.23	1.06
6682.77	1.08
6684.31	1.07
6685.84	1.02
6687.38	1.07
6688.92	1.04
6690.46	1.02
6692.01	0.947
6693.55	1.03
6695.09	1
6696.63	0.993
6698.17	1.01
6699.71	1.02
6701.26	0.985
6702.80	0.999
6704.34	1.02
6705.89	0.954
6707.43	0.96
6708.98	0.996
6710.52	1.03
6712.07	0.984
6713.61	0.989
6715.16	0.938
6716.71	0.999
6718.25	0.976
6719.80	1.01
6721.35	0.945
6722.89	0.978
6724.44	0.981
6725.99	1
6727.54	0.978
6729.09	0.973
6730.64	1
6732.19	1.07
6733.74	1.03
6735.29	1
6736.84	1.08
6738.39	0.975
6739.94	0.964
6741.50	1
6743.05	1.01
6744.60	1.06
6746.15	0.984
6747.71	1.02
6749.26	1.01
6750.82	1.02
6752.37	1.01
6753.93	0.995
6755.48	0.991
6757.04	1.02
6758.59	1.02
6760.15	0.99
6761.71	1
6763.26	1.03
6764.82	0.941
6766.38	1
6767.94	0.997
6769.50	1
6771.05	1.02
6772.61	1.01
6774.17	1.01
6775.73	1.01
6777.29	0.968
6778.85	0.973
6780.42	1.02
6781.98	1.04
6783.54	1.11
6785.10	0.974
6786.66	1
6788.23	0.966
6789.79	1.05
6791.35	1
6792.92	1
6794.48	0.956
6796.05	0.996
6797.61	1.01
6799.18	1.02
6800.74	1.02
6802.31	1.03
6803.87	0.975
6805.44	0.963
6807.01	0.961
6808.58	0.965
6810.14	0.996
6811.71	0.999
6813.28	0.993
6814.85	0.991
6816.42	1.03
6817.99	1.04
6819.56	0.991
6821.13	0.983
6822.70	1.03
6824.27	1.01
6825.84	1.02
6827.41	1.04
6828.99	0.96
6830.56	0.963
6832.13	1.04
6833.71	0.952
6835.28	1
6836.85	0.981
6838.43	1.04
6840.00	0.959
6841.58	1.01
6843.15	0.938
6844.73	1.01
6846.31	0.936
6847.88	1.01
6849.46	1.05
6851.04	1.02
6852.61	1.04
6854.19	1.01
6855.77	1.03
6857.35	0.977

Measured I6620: -0.01 mag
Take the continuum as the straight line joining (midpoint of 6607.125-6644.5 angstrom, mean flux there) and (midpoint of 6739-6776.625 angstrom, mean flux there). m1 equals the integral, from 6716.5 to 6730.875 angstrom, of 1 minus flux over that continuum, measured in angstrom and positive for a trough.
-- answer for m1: 0.4 angstrom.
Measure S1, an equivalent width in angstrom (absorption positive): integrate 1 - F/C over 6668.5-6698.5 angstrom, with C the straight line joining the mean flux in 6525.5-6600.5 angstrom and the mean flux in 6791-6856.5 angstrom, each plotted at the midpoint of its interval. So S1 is -0.8 angstrom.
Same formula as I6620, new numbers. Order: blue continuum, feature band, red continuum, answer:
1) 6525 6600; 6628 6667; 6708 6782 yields -0.017 mag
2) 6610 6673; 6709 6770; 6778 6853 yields 0.014 mag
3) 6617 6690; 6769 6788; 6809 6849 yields -0.004 mag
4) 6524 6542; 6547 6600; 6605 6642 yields 0.041 mag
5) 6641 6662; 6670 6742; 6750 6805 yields 0.010 mag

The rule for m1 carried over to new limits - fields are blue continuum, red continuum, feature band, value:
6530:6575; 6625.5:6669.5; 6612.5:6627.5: -0.1 angstrom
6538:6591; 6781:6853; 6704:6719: 0.3 angstrom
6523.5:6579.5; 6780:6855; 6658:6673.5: -0.7 angstrom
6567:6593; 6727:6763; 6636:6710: -0.7 angstrom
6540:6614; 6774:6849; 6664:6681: -0.6 angstrom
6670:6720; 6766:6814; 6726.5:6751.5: -0.1 angstrom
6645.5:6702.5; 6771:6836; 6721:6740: 0.3 angstrom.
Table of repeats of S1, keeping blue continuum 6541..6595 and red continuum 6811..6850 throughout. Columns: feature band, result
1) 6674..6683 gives -0.27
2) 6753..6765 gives -0.03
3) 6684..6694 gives -0.27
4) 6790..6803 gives -0.09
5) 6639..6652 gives -0.27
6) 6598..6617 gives -0.78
